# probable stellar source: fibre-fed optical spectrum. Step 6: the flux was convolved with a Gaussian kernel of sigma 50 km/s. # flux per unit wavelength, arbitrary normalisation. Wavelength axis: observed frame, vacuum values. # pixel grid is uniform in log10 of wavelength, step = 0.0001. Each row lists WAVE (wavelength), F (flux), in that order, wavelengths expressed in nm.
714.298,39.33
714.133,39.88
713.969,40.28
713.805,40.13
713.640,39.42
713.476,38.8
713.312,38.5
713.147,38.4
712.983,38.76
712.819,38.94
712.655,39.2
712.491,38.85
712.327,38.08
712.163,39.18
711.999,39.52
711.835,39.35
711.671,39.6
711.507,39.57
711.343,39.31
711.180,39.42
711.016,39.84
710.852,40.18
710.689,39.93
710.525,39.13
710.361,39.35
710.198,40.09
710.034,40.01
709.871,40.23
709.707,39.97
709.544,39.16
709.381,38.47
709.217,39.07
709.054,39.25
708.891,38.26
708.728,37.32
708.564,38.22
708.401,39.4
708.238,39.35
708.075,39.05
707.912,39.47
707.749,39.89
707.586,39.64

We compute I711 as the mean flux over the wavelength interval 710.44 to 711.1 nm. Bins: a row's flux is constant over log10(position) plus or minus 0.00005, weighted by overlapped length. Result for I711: 39.7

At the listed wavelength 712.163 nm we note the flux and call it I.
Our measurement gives 39.18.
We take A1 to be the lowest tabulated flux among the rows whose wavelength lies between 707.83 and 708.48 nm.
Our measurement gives 39.05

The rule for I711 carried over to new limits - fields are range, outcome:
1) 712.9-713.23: 38.5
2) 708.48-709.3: 38.4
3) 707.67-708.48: 39.4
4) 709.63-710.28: 40.1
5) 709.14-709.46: 38.7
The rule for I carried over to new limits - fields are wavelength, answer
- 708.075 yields 39.05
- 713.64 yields 39.42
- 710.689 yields 39.93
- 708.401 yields 39.4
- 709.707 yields 39.97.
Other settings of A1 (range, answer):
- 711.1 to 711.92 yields 39.31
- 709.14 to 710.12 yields 38.47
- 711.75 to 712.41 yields 38.08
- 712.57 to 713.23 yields 38.4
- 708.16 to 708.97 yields 37.32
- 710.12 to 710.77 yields 39.13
